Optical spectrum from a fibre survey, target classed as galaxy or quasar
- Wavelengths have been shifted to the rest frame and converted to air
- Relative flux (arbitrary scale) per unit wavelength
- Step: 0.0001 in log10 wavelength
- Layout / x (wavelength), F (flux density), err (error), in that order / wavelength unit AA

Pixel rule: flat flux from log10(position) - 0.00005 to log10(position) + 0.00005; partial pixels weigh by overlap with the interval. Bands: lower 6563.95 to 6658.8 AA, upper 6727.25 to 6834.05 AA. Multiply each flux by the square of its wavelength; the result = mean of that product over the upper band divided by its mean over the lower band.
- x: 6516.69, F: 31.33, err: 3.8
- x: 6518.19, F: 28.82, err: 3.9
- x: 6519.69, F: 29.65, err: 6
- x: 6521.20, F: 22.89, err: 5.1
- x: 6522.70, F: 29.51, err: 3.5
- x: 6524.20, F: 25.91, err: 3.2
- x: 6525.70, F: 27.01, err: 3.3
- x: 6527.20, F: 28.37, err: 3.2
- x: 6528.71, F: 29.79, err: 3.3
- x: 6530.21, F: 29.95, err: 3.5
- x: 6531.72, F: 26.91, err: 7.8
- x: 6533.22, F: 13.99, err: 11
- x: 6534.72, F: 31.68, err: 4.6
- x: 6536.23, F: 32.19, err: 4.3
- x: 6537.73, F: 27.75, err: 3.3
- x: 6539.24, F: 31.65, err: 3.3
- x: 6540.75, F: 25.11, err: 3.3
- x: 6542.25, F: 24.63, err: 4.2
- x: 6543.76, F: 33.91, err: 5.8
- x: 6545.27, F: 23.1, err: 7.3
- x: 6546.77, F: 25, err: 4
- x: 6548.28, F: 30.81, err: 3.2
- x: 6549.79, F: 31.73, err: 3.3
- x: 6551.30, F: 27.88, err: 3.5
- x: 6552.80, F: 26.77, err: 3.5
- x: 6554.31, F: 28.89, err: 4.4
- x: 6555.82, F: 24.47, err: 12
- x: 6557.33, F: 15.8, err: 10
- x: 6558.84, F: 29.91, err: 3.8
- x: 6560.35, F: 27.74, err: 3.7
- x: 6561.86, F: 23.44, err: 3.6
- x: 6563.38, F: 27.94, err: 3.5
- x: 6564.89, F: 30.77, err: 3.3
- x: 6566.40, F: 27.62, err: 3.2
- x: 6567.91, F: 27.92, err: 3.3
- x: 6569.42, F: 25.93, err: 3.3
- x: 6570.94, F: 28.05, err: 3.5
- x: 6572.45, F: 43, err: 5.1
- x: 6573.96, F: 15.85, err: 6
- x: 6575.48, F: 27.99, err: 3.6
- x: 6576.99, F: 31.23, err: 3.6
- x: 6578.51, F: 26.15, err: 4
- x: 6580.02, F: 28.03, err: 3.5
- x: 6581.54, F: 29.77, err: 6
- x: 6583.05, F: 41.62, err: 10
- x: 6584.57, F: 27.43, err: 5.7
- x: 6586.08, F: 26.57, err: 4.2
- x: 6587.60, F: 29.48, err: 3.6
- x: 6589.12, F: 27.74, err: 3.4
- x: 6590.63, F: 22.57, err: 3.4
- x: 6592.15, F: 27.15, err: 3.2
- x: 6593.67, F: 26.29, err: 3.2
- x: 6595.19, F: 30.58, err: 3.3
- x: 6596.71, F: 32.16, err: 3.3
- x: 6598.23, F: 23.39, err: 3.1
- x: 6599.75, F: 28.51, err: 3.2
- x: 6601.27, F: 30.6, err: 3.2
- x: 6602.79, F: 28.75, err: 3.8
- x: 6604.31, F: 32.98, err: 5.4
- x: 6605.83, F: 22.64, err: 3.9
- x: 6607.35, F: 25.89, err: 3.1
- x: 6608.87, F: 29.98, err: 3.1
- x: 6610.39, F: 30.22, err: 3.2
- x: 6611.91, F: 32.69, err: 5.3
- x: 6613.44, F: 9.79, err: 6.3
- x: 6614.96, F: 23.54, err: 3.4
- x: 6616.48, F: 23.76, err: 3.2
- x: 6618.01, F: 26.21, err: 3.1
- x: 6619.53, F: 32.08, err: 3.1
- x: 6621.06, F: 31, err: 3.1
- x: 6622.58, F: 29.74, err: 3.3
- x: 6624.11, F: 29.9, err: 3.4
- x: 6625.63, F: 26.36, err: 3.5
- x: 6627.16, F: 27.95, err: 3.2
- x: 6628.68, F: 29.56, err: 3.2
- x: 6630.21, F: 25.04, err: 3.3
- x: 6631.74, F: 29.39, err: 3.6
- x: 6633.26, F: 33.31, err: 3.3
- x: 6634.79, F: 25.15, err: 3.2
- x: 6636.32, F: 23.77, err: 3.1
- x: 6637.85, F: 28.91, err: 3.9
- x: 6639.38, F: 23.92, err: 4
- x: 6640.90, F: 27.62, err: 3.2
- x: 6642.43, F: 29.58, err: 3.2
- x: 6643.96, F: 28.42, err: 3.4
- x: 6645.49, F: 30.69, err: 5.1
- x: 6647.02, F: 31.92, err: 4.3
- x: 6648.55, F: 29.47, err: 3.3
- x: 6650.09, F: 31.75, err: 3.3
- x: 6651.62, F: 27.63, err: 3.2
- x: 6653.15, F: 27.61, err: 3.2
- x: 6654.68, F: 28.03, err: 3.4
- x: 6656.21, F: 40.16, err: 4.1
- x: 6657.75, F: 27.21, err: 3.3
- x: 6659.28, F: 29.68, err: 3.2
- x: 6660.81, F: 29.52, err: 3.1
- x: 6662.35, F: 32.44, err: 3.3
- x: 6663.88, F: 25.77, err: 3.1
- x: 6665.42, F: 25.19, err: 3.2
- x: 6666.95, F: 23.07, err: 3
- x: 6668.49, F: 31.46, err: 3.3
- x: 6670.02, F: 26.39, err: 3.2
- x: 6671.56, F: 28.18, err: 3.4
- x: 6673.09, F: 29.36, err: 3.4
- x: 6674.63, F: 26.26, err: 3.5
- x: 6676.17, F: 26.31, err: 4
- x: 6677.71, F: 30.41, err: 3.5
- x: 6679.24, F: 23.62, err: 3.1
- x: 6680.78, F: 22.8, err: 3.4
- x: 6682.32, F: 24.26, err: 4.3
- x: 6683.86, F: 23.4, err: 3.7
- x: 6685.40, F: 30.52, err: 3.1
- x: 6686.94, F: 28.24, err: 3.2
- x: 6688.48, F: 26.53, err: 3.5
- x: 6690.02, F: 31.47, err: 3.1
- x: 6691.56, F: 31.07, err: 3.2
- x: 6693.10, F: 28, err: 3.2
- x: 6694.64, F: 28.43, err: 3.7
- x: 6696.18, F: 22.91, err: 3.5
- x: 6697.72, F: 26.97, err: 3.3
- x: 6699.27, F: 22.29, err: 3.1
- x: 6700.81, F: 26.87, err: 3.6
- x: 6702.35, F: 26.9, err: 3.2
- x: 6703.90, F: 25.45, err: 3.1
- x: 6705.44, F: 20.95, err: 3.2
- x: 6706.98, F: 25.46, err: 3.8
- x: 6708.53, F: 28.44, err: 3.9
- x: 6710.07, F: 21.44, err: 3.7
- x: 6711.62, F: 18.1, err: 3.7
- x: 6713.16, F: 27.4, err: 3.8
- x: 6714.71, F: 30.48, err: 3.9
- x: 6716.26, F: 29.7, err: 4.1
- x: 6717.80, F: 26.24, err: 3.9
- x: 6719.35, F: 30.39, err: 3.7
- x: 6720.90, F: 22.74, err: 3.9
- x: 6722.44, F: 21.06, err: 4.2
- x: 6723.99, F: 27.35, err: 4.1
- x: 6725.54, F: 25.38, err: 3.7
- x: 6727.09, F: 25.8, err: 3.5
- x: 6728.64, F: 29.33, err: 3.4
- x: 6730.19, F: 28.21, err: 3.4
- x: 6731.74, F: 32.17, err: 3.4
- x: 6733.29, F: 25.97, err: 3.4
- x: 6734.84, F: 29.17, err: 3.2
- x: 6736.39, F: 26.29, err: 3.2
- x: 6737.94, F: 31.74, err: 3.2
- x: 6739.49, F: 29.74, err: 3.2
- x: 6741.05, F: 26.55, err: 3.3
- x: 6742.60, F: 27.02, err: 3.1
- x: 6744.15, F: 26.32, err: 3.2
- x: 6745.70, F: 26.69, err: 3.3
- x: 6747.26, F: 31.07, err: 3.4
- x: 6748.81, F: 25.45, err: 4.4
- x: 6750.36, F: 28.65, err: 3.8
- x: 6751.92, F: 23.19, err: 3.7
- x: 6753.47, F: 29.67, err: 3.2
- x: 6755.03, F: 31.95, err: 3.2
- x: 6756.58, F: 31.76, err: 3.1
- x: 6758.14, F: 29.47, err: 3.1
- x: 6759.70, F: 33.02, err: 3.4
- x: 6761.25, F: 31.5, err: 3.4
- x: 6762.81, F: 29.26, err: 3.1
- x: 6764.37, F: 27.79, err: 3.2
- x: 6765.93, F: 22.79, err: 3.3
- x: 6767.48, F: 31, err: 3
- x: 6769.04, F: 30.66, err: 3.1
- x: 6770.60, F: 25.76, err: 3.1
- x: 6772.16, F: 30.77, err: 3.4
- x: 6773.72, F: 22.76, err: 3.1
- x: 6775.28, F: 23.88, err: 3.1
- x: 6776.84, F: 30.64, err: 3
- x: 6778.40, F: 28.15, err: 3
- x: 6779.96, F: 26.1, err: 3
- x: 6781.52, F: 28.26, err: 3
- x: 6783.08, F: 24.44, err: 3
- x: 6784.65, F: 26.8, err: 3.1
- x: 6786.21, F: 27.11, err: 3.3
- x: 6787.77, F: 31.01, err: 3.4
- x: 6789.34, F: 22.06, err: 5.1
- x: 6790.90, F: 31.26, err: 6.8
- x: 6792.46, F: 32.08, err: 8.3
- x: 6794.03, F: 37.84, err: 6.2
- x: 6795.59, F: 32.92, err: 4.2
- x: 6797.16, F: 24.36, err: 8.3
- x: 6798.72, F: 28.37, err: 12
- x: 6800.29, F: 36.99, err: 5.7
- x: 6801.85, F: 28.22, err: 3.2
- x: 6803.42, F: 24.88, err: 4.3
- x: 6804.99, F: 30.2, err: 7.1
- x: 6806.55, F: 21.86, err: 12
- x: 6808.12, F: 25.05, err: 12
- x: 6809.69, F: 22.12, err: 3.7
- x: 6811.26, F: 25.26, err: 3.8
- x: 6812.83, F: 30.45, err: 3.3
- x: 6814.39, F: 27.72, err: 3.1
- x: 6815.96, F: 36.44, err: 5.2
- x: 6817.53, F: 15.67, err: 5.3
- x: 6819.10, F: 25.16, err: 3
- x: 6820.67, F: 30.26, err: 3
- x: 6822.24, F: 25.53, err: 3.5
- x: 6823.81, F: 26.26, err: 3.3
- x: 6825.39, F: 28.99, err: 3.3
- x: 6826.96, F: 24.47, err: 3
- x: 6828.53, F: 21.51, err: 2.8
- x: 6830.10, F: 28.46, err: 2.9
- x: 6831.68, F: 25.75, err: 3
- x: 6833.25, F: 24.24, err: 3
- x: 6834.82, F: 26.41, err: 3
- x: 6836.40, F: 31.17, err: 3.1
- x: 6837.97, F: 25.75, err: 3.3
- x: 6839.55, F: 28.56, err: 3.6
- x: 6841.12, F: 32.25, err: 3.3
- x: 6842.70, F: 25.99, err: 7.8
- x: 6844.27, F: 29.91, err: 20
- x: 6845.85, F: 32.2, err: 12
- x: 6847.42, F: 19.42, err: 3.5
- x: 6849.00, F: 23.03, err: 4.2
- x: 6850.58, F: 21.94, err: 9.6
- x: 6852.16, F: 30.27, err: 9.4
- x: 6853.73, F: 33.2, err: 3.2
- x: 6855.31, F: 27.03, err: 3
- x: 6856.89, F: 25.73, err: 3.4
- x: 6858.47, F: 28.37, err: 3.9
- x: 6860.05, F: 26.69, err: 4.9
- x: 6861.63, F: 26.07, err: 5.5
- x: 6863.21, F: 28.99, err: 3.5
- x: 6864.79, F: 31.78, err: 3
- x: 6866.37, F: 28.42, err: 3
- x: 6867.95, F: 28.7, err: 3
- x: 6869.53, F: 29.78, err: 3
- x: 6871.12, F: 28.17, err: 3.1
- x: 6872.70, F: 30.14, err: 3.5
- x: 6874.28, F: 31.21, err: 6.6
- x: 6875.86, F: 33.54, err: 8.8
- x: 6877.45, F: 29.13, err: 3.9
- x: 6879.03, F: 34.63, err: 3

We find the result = 1.03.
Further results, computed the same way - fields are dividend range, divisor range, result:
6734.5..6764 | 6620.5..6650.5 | 1.04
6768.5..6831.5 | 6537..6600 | 1.06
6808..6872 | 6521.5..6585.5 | 1.06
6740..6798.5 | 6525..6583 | 1.09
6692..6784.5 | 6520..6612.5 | 1.03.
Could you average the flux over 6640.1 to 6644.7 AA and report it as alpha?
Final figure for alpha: 28.5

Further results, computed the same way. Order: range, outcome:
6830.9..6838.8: 26.7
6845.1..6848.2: 25.8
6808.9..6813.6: 25.9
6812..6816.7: 31.5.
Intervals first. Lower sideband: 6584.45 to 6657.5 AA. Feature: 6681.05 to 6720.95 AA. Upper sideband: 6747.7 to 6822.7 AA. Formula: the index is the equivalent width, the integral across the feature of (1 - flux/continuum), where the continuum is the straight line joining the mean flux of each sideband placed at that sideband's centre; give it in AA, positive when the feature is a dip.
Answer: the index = 2.5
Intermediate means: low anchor 28.1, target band 26.4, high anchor 28.1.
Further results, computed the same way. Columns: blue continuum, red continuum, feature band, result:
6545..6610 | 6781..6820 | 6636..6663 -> -1.5 AA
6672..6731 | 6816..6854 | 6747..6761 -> -1.5 AA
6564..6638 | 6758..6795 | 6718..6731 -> 1.0 AA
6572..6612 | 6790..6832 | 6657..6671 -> 0.2 AA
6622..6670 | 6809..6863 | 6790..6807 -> -1.7 AA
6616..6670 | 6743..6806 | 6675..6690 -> 1.1 AA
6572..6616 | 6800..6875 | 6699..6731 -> 2.1 AA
